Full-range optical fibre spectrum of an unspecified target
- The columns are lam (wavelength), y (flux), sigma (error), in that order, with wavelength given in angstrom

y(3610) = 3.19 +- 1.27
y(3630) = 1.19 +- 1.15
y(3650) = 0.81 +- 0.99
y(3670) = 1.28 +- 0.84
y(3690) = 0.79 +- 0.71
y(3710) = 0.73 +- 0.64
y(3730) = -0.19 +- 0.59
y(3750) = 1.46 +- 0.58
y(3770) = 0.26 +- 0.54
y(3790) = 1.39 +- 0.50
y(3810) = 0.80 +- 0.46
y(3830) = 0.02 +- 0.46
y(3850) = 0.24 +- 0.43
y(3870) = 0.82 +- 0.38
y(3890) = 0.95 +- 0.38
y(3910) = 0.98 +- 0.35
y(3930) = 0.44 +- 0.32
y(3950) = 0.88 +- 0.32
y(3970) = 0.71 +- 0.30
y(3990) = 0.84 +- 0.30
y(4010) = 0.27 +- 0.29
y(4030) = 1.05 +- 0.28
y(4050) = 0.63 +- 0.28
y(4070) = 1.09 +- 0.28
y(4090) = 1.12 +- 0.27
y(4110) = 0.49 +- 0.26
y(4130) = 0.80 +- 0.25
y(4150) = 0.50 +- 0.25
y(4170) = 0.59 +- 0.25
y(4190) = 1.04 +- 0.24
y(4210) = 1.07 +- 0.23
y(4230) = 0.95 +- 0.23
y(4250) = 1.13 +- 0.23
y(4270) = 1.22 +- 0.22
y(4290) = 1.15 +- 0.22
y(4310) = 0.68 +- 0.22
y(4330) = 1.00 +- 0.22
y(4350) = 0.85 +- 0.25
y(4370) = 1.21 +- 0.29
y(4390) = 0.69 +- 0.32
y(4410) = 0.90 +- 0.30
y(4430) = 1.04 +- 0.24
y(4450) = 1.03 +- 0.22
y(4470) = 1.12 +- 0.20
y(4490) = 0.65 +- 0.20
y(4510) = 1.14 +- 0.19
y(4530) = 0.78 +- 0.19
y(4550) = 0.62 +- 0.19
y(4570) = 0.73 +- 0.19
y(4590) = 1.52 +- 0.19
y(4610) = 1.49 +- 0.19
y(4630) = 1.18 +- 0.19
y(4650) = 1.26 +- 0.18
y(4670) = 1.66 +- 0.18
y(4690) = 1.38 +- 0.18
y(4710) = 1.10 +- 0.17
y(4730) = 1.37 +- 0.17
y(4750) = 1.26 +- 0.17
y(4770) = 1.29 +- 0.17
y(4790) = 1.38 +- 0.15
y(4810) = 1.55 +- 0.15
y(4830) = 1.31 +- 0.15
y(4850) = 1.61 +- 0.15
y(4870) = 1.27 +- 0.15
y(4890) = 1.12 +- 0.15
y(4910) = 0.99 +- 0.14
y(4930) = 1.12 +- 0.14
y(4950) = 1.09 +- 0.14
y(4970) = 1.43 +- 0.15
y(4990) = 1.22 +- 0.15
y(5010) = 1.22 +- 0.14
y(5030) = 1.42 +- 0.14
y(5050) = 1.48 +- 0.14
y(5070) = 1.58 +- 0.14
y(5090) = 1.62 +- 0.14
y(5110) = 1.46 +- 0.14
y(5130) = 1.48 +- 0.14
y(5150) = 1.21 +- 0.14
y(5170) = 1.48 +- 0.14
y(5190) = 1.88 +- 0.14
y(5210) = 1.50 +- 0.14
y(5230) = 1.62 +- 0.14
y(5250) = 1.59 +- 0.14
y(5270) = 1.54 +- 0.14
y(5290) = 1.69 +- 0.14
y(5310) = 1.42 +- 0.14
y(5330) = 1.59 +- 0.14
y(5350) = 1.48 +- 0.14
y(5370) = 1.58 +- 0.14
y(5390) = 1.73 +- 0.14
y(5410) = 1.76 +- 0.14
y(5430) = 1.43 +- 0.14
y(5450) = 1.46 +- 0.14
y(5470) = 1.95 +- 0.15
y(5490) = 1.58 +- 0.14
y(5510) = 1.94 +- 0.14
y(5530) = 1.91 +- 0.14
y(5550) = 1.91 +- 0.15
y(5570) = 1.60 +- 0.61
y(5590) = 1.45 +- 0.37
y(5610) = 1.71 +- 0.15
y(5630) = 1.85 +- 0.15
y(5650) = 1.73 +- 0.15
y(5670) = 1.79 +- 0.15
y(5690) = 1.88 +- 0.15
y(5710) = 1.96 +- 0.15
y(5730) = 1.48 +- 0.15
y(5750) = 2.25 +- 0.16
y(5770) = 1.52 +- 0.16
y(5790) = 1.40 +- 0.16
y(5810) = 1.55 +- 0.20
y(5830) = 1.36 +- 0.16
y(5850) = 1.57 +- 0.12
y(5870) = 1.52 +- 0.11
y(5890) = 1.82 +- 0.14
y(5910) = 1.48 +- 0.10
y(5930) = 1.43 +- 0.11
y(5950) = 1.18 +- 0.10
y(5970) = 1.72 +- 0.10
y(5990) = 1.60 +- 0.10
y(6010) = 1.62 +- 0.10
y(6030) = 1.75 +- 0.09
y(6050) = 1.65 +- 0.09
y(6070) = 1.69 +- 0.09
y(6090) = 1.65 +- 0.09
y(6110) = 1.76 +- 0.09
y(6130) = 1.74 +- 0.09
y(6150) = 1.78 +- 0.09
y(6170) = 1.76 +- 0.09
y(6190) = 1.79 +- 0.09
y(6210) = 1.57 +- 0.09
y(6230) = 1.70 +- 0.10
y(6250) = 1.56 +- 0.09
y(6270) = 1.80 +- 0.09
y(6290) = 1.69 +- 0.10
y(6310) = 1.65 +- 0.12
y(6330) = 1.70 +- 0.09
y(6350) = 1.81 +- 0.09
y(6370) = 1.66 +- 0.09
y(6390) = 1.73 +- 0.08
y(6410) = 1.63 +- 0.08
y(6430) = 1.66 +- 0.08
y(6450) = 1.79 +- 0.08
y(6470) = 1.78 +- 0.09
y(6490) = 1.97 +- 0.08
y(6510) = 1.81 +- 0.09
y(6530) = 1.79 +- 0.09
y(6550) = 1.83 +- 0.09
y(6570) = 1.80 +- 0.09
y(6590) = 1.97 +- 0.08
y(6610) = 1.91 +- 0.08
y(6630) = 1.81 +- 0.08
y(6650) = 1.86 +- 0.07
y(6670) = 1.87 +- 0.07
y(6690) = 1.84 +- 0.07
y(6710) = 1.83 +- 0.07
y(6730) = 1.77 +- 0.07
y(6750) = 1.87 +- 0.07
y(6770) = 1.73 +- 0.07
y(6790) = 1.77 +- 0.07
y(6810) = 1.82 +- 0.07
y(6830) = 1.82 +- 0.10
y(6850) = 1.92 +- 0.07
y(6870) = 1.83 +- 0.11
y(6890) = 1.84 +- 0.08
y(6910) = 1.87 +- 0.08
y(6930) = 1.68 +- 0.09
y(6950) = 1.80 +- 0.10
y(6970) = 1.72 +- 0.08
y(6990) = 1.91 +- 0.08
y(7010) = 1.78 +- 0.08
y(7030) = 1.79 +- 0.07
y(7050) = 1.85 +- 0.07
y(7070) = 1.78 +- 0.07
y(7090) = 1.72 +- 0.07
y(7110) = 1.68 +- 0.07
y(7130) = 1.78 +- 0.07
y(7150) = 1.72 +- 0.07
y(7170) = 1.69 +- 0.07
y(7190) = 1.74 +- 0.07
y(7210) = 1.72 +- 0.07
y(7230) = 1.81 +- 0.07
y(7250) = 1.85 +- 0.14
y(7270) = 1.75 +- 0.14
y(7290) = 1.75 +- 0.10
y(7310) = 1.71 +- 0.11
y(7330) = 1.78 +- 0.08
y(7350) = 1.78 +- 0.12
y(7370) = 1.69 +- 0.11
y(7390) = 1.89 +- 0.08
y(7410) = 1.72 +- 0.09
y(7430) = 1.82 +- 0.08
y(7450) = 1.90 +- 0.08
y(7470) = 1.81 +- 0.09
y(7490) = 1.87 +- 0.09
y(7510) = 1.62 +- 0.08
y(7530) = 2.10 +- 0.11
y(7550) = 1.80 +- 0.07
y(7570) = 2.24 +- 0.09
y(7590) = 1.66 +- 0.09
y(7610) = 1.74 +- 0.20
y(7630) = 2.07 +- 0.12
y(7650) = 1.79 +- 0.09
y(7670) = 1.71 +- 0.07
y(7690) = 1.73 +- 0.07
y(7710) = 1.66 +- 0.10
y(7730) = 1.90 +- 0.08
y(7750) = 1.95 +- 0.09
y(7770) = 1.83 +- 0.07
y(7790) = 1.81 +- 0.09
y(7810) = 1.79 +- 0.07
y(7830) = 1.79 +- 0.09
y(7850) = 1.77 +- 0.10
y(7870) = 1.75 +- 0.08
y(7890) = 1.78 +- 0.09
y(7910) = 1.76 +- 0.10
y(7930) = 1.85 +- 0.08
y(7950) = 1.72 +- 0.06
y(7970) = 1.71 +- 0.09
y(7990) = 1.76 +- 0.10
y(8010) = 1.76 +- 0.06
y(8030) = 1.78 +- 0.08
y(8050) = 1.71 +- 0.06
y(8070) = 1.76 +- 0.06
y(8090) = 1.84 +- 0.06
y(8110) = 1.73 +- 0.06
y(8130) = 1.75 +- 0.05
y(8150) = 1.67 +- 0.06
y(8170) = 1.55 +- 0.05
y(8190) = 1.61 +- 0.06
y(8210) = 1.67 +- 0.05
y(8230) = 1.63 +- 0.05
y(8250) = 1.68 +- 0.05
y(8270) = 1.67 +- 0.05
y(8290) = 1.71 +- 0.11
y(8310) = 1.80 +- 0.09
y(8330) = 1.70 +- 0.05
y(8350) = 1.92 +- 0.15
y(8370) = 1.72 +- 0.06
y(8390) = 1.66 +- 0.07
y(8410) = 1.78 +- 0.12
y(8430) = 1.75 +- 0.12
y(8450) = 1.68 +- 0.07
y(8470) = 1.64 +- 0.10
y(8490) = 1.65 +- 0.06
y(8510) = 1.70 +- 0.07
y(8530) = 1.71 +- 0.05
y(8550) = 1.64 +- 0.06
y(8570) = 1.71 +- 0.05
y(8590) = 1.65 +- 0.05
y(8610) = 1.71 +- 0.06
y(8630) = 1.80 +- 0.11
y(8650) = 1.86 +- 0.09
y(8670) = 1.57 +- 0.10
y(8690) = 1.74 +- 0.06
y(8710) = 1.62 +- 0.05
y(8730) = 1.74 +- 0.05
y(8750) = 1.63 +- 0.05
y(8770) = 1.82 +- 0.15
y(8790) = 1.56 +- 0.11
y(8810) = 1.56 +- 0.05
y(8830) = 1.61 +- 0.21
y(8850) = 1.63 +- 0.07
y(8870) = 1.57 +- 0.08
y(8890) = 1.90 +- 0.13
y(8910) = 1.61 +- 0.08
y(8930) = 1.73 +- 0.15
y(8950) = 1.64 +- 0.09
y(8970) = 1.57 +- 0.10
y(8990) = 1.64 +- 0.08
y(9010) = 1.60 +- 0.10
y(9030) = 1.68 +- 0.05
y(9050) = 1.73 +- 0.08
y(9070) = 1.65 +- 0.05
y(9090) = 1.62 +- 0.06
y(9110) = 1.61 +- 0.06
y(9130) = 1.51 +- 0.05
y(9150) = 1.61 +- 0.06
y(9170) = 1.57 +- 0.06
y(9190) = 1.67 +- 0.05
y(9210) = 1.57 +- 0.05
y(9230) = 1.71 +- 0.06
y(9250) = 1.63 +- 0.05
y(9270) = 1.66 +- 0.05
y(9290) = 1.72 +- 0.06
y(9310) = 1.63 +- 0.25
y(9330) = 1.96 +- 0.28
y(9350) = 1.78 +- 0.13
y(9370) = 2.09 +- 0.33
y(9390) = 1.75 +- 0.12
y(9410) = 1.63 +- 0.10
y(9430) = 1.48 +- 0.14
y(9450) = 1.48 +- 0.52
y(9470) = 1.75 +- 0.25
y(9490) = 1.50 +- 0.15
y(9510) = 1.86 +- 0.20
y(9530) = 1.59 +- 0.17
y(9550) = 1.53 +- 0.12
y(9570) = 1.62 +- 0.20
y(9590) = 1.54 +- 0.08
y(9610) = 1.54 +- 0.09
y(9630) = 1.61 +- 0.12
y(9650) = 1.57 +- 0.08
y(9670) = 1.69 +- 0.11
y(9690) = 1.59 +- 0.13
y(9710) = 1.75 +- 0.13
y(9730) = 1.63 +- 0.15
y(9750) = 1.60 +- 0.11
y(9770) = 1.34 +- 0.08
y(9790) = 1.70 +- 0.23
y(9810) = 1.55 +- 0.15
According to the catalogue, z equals 0.149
